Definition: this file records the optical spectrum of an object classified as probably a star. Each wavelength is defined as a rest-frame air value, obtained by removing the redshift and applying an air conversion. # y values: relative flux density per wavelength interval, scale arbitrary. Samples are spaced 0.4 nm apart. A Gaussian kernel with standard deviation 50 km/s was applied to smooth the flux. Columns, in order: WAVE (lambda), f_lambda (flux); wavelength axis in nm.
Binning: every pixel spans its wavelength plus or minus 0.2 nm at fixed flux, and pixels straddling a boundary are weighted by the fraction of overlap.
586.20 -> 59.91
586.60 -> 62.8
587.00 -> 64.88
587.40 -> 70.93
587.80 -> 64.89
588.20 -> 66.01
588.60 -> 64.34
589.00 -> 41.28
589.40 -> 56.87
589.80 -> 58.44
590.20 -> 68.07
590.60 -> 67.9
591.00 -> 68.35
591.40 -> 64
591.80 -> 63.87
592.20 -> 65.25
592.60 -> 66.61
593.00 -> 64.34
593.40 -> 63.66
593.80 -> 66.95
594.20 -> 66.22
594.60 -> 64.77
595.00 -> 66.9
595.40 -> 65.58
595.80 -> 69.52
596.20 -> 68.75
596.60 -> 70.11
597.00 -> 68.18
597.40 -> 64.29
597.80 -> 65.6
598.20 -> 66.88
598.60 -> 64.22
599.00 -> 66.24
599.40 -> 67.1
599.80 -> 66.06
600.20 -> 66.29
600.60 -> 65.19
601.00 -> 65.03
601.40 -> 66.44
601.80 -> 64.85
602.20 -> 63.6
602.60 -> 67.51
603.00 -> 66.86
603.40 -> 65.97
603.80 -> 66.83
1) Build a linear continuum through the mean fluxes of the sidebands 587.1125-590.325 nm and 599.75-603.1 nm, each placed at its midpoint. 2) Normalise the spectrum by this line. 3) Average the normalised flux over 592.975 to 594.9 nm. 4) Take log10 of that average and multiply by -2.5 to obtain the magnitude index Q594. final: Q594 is -0.04 mag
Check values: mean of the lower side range 61.3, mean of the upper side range 65.7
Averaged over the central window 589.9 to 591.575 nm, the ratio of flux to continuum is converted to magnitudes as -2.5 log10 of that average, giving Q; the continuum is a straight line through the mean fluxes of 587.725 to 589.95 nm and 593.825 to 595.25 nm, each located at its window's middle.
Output -0.10 mag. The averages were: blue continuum 58.3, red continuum 66.1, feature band 66.6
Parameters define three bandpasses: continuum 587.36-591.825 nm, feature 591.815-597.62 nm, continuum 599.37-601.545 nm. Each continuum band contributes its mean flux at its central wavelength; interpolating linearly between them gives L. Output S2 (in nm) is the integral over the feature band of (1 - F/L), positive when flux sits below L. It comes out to -0.204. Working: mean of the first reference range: 62.6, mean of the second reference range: 65.9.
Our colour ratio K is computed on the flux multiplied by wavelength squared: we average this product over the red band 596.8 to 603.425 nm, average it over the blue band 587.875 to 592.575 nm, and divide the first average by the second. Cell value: 1.1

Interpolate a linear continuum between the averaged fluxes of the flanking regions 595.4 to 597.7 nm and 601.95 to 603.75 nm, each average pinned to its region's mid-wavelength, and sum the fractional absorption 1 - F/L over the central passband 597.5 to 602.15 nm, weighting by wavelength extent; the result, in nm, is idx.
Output 0.08 nm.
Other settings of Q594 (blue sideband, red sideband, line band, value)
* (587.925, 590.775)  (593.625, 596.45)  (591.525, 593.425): -0.01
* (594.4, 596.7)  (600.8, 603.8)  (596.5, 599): 0.01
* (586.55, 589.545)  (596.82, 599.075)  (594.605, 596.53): -0.04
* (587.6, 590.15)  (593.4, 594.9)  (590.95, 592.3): -0.04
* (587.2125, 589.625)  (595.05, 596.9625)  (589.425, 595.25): -0.01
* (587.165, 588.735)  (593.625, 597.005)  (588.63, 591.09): 0.12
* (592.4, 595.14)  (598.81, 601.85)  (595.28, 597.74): -0.03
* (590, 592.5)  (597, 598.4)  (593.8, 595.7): 0.00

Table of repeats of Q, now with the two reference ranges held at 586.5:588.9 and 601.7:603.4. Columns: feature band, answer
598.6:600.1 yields -0.01 mag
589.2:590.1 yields 0.11 mag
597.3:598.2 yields 0.00 mag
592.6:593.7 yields 0.01 mag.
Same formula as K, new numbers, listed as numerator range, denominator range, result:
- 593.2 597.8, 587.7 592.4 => 1.09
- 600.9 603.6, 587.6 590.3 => 1.15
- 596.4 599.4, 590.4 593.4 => 1.03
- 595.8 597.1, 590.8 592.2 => 1.08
